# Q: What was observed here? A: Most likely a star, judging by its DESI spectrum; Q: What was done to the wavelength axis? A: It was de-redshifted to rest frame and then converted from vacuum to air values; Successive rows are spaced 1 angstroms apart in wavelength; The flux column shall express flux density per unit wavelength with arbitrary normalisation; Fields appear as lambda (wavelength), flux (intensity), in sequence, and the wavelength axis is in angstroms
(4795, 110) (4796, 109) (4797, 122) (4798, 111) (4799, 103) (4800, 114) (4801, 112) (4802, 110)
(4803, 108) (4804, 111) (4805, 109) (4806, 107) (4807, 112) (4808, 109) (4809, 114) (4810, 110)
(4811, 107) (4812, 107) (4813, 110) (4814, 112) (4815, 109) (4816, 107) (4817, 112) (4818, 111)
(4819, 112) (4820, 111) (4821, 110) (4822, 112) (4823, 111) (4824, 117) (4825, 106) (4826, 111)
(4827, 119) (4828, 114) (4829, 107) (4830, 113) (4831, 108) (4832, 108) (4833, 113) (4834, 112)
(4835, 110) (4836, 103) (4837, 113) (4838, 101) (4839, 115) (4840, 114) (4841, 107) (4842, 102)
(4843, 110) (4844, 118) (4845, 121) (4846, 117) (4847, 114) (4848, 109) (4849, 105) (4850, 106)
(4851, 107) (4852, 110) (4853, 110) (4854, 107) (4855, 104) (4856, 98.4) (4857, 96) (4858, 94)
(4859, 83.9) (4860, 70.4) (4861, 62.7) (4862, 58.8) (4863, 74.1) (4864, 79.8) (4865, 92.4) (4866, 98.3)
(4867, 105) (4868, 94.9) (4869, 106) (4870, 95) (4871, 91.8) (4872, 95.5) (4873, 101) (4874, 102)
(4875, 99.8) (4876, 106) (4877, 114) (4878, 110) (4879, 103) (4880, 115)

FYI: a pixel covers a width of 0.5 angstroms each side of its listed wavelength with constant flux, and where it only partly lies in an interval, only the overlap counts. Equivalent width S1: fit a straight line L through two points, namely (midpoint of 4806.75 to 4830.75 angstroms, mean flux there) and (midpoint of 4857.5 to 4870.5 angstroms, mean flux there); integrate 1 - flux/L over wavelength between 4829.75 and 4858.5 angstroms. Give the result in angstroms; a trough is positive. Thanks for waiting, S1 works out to -3.5 angstroms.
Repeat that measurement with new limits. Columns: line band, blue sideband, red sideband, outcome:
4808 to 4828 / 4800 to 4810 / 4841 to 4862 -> -0.6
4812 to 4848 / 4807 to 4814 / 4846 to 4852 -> -0.5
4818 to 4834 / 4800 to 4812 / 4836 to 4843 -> -0.4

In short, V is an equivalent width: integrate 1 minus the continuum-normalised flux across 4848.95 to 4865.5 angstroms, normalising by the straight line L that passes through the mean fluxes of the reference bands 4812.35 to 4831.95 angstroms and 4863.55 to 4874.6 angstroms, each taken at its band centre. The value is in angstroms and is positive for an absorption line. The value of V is 1.5 angstroms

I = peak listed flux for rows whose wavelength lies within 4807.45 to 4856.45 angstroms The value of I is 121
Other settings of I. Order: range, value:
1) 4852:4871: 110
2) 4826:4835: 119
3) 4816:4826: 117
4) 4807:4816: 114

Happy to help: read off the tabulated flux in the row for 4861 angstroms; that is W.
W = 62.7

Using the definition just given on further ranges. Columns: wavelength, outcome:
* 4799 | 103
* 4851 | 107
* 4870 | 95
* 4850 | 106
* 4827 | 119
